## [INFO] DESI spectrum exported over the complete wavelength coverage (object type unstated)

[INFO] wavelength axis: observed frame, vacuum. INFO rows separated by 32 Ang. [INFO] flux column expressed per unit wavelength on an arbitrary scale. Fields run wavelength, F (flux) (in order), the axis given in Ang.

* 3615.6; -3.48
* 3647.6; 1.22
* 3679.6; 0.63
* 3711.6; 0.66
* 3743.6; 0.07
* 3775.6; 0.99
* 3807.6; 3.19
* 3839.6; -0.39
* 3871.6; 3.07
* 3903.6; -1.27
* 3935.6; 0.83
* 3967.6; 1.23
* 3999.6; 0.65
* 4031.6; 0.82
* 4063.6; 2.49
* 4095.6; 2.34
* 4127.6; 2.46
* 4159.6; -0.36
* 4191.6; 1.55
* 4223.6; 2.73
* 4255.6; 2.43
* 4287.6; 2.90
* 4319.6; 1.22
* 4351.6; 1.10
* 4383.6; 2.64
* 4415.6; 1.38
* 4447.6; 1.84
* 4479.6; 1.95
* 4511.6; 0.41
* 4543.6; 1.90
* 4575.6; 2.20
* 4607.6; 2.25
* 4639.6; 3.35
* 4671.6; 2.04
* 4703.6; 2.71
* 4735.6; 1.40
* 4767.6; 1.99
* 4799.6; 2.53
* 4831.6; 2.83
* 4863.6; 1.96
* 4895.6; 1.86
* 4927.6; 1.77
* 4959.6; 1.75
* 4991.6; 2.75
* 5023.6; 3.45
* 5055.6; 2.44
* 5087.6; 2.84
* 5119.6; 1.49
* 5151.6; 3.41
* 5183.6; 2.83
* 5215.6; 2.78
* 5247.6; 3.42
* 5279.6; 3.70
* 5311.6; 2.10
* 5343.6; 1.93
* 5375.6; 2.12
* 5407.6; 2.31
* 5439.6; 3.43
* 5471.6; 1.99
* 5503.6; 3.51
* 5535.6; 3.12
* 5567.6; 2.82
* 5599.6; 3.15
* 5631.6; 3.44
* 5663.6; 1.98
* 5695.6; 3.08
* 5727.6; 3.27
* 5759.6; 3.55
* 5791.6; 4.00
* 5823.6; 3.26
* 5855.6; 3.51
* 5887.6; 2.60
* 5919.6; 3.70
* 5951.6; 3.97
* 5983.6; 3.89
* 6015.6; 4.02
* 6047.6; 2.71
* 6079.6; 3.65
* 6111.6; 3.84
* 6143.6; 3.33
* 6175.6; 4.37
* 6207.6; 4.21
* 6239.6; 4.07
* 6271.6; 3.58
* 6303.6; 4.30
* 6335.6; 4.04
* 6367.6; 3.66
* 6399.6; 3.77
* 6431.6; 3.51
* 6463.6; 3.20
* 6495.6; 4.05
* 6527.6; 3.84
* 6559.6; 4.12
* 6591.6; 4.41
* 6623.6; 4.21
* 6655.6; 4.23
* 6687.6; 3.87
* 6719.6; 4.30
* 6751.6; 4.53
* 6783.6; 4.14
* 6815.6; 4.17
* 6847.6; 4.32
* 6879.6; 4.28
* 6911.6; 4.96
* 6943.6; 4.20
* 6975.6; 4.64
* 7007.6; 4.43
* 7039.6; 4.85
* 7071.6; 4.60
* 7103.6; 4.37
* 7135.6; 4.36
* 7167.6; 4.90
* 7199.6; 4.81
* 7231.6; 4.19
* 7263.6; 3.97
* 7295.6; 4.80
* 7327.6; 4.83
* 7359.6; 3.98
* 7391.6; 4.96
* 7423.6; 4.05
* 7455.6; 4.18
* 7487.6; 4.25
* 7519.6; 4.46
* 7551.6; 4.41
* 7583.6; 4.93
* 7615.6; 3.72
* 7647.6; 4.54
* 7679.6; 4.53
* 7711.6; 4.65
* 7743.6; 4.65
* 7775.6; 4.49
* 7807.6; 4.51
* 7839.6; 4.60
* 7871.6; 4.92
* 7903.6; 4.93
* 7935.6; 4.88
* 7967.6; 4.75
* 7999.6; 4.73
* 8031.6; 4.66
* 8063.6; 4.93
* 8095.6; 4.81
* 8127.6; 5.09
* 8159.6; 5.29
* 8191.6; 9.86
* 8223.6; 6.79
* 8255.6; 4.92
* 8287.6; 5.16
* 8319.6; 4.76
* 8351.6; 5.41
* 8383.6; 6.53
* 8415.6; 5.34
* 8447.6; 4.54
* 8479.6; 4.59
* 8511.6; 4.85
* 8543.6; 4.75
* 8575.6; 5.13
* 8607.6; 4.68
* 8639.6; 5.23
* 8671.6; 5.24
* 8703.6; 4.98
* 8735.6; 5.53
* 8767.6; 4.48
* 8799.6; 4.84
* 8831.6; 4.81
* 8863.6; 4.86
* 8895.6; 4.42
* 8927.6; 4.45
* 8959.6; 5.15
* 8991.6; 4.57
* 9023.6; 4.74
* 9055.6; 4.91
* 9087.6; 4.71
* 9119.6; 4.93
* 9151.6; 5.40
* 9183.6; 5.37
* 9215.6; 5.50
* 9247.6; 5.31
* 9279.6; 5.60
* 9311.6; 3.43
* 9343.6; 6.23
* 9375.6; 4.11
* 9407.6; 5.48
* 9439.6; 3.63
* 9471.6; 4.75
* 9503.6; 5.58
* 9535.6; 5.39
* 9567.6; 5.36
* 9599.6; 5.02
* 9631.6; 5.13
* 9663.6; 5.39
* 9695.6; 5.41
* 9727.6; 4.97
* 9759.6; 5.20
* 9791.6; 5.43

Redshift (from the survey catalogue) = 0.25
